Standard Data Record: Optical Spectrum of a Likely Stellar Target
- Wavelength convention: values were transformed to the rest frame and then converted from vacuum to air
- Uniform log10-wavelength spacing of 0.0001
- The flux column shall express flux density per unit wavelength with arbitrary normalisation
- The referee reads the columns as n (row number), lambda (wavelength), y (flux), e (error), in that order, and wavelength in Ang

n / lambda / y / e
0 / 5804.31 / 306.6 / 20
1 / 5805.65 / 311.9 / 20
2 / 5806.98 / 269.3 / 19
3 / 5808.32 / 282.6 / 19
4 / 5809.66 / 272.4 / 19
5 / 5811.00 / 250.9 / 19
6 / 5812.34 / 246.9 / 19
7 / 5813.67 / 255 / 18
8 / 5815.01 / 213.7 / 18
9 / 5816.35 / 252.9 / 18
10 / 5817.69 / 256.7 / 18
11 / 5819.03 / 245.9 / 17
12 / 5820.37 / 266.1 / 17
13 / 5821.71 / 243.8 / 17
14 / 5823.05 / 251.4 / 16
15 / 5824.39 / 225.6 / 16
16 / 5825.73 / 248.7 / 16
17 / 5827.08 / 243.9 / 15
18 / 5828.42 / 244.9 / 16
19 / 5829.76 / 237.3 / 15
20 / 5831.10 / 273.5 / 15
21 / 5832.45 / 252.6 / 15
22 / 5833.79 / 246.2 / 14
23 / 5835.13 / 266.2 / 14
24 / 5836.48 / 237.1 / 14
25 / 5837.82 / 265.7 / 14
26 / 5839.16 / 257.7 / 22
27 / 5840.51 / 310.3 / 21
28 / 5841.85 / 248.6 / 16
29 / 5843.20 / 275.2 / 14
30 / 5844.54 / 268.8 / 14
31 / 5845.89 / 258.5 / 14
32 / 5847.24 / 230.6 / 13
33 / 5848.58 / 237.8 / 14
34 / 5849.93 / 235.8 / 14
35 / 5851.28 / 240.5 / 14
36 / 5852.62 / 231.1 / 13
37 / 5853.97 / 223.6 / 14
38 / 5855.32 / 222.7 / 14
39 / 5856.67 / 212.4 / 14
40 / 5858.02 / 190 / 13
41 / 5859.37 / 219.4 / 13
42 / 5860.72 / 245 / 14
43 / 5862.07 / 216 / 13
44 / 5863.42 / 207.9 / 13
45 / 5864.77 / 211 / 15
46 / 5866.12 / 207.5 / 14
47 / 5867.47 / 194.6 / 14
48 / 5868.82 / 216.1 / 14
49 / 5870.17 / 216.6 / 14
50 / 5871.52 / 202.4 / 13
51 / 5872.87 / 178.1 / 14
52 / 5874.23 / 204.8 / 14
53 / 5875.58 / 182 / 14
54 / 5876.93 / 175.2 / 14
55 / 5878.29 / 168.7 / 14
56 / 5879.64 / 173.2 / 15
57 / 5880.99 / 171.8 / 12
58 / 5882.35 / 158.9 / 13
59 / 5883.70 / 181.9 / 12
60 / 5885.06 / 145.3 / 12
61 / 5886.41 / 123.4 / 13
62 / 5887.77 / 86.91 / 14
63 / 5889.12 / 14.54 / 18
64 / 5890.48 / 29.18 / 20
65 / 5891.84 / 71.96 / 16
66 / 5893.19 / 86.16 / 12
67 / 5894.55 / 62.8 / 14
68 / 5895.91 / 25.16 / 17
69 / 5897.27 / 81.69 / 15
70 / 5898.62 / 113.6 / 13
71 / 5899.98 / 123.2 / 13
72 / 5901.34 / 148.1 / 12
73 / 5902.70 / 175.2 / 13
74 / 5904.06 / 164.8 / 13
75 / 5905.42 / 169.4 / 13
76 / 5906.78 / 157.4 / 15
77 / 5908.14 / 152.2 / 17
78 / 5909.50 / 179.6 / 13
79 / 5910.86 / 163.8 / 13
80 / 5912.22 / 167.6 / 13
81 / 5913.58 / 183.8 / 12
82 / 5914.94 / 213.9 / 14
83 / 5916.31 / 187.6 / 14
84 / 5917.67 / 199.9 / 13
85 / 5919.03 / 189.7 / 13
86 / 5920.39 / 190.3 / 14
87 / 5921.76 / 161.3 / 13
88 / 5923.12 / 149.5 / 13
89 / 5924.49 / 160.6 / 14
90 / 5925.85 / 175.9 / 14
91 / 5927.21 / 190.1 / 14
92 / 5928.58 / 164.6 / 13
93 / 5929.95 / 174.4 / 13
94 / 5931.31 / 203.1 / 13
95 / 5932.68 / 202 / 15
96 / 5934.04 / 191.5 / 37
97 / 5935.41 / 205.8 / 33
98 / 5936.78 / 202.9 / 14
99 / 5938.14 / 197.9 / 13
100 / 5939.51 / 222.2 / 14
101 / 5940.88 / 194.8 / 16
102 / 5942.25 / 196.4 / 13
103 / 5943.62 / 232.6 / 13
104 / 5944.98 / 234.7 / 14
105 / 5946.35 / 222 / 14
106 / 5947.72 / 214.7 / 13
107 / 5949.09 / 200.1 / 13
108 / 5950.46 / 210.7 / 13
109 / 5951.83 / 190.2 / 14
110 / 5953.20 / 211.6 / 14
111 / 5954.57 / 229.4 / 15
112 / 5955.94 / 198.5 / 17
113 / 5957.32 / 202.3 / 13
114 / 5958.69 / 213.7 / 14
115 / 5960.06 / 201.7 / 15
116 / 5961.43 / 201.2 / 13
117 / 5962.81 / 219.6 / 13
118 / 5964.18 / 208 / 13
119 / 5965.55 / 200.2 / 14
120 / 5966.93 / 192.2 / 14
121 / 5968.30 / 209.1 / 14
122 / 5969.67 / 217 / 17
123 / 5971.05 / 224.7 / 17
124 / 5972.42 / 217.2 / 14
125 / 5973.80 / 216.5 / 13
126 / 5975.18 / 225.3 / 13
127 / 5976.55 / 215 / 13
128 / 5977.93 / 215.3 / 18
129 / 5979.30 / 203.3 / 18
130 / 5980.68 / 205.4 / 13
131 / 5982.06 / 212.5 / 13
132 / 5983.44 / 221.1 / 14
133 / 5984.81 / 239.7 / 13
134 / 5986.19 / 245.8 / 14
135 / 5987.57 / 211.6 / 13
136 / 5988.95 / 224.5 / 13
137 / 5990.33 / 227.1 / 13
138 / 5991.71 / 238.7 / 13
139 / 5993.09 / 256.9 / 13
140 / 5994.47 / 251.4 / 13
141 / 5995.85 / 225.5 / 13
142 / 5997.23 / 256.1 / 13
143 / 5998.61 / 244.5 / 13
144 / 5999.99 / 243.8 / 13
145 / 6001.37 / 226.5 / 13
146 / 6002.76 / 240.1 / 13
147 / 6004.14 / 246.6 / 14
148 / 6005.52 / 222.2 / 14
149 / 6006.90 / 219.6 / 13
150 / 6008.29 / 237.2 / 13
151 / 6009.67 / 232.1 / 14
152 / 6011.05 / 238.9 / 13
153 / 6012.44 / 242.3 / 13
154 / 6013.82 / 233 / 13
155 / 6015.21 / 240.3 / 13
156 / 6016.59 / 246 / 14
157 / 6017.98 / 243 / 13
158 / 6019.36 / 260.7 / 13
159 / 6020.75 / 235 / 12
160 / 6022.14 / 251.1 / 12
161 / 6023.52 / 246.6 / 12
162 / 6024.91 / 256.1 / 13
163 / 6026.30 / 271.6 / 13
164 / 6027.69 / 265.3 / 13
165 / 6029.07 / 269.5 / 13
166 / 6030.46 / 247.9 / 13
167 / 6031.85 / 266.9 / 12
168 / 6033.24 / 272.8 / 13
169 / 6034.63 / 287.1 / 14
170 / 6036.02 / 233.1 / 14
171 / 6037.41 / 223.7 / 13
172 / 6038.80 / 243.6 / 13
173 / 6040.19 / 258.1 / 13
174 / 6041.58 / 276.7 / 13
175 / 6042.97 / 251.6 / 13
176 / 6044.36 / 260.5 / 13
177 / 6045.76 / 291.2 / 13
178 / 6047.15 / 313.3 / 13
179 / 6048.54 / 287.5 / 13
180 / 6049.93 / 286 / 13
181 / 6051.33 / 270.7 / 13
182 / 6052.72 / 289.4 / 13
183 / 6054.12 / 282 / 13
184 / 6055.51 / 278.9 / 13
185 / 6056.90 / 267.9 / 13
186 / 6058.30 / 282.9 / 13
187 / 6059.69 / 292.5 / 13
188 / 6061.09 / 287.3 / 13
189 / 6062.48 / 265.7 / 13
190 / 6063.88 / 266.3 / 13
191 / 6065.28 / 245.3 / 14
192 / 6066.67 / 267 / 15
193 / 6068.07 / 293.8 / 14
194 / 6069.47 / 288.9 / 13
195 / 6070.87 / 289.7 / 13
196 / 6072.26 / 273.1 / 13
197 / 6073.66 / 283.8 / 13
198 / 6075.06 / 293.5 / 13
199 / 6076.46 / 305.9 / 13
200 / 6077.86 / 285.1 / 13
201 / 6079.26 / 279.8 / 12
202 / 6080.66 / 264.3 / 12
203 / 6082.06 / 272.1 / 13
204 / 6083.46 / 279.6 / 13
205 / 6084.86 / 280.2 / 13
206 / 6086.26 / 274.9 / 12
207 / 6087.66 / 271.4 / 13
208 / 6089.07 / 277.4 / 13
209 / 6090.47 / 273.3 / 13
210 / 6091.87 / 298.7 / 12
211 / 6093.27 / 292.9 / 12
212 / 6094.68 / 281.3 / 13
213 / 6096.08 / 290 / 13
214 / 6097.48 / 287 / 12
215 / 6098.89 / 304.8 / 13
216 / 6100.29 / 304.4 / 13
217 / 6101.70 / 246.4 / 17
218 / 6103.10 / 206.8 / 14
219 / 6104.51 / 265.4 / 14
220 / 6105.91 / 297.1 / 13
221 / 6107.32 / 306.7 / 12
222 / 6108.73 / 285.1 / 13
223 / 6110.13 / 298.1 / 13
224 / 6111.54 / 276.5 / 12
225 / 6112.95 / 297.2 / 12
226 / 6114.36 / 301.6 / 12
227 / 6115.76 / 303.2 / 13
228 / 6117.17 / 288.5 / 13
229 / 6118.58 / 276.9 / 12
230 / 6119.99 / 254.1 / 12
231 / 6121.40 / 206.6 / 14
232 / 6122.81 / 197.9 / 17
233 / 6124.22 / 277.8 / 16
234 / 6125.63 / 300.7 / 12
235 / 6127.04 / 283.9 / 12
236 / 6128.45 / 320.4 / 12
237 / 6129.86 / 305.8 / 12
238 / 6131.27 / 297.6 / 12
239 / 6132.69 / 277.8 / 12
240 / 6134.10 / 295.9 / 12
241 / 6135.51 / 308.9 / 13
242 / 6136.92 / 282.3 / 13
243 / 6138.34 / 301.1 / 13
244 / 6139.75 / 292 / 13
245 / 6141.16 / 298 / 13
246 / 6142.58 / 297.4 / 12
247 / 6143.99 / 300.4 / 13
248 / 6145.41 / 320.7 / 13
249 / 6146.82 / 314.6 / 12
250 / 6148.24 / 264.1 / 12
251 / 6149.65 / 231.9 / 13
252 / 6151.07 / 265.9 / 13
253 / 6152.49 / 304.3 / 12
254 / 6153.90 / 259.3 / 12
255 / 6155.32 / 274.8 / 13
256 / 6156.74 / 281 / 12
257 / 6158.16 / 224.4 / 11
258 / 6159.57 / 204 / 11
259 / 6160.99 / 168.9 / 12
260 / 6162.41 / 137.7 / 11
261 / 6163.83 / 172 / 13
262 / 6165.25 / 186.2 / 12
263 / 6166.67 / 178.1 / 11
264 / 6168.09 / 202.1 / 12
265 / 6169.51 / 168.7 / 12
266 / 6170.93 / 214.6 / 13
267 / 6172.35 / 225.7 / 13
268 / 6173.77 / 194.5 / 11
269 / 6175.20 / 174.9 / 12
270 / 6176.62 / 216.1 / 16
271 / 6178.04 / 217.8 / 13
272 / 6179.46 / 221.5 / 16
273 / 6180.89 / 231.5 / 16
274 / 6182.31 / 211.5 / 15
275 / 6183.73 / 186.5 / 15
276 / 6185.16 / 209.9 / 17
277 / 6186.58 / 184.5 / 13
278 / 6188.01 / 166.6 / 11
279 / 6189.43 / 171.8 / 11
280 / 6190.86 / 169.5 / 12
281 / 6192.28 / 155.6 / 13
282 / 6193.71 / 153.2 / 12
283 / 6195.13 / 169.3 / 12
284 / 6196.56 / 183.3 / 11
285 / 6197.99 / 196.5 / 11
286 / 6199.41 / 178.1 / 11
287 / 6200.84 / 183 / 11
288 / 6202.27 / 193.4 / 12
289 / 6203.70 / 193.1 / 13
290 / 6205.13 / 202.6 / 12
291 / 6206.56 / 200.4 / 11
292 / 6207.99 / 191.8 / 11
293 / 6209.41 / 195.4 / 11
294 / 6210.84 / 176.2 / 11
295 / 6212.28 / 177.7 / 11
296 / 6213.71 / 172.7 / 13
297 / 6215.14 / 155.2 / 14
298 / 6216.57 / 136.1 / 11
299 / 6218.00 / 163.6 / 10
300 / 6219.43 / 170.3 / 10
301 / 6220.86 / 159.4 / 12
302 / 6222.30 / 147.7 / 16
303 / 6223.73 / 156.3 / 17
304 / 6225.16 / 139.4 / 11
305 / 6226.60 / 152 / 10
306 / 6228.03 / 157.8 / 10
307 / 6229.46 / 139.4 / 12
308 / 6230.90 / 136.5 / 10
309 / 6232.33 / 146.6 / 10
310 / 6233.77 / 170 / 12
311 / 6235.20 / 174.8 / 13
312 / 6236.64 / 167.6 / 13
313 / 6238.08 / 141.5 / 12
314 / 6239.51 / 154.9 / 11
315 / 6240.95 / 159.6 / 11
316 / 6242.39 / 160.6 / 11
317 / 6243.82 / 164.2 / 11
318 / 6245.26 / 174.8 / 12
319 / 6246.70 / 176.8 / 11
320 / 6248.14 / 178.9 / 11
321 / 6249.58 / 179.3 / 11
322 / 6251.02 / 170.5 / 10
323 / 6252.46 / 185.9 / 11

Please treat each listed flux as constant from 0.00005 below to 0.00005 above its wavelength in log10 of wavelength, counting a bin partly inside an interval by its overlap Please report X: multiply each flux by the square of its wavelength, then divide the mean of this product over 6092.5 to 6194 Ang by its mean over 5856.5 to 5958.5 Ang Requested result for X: 1.55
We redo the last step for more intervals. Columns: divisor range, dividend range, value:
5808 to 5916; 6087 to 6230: 1.28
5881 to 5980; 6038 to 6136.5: 1.67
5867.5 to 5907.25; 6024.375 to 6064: 2.05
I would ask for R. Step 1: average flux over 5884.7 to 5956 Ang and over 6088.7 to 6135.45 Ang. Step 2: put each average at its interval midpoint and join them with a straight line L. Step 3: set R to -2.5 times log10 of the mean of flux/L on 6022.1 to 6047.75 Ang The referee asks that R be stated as -0.12 mag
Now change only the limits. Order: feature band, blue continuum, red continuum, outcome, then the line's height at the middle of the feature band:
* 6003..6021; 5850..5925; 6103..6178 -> -0.129 mag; 212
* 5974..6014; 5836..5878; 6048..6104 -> 0.126 mag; 259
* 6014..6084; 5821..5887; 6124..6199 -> -0.173 mag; 230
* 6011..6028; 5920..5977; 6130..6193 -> -0.168 mag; 213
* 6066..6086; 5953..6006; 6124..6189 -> -0.204 mag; 234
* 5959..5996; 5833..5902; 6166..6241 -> -0.195 mag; 183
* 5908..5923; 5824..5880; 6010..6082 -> 0.315 mag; 242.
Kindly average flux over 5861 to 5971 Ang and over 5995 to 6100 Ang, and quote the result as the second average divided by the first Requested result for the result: 1.5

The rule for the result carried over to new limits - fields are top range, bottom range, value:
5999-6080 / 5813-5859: 1.07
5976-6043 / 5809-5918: 1.22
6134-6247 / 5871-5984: 1.12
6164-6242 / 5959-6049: 0.74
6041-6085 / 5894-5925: 1.82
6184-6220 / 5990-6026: 0.74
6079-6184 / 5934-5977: 1.24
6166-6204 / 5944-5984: 0.90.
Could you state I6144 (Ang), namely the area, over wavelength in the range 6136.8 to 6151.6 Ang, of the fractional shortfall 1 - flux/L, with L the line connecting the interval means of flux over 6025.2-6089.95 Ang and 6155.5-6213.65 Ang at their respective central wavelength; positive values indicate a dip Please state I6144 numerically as -4.75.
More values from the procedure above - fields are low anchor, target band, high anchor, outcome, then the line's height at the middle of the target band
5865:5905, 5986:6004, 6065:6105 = -1.72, 217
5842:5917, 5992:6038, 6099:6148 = -2.05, 236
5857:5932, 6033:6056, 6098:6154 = -2.88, 241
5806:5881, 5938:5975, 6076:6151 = 6.39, 255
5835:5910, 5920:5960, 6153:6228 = -3.22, 183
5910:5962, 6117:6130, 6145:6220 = -4.47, 200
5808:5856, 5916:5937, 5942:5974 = 3.52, 221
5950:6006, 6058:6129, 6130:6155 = -2.81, 269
